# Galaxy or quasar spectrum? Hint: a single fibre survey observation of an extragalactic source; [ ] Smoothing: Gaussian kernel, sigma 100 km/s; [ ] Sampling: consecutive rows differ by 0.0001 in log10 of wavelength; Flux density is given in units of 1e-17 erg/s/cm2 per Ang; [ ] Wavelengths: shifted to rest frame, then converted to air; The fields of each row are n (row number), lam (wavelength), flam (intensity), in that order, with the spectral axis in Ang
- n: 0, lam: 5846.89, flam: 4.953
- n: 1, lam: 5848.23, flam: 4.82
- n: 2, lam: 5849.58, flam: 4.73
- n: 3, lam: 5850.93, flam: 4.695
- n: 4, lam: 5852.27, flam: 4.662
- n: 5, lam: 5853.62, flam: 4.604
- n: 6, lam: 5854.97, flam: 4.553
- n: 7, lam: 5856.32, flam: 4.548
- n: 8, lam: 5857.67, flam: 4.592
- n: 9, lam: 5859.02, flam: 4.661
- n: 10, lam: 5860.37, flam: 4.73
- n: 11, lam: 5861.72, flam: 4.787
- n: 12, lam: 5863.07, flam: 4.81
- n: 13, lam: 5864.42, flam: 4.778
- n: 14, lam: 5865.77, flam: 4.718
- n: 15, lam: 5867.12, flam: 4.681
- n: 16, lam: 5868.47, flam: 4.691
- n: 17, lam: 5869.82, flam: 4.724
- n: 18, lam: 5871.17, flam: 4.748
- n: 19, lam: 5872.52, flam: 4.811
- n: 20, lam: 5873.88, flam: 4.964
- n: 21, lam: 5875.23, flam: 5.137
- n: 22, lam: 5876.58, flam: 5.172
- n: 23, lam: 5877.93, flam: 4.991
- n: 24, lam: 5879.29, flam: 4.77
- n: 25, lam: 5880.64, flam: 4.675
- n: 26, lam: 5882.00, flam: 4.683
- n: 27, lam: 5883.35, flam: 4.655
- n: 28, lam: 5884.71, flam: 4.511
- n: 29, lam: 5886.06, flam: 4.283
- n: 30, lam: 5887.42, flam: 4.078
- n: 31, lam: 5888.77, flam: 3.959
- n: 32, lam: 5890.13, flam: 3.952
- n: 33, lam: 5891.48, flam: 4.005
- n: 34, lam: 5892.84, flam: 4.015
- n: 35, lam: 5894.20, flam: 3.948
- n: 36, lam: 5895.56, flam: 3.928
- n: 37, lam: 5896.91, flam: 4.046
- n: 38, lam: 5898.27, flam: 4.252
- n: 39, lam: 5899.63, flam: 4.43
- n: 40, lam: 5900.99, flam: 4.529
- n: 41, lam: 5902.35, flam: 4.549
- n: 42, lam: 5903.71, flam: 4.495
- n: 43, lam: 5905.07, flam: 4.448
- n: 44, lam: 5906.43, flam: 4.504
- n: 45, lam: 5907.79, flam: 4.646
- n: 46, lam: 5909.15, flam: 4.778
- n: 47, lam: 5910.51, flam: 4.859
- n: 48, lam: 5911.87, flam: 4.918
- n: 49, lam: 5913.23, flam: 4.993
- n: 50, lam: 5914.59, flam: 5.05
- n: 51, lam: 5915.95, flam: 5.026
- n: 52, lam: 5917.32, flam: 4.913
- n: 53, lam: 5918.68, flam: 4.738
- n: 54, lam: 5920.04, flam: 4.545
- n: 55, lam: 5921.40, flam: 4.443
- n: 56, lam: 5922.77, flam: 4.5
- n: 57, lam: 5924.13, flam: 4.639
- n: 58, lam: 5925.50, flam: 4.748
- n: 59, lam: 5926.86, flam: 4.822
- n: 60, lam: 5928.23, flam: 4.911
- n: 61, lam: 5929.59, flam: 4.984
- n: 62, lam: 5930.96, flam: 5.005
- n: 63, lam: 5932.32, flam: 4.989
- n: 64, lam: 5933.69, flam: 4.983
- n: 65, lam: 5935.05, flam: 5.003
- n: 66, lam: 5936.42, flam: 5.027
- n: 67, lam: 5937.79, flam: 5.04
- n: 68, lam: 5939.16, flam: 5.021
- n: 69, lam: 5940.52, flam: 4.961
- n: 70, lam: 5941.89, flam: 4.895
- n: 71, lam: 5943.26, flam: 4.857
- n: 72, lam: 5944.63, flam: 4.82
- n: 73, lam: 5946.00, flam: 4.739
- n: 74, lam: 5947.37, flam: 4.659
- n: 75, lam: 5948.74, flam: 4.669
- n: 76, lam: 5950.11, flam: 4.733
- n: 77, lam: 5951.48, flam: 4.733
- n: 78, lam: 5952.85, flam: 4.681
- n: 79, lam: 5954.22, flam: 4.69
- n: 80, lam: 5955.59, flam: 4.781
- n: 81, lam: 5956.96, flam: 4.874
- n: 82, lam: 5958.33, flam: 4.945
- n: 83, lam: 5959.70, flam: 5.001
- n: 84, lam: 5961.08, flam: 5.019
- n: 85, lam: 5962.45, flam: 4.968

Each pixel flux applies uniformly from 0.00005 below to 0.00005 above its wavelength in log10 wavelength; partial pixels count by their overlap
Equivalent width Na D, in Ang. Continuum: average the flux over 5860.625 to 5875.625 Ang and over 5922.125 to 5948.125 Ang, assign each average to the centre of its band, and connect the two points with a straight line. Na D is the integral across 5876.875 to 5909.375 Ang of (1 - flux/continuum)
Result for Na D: 2.97 Ang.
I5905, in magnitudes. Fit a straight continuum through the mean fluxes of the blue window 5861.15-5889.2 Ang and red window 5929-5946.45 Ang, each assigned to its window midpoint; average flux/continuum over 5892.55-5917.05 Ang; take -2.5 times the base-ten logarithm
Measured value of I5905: 0.07 mag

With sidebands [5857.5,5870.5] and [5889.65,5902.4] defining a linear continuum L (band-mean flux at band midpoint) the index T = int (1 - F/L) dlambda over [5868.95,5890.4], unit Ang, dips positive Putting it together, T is -1.0 Ang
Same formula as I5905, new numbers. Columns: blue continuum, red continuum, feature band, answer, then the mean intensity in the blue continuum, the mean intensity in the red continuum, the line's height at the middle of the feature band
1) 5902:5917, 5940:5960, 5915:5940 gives -0.02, 4.76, 4.8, 4.78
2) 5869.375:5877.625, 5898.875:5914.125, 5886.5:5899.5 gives 0.18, 4.94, 4.65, 4.77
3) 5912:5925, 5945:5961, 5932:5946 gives -0.04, 4.77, 4.78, 4.78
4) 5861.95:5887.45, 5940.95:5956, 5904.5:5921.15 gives -0.01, 4.75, 4.75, 4.75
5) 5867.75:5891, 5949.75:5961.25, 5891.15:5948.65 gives 0.01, 4.63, 4.82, 4.73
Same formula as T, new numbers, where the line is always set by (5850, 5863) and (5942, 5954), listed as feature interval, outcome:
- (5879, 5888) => 0.3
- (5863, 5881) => -0.6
